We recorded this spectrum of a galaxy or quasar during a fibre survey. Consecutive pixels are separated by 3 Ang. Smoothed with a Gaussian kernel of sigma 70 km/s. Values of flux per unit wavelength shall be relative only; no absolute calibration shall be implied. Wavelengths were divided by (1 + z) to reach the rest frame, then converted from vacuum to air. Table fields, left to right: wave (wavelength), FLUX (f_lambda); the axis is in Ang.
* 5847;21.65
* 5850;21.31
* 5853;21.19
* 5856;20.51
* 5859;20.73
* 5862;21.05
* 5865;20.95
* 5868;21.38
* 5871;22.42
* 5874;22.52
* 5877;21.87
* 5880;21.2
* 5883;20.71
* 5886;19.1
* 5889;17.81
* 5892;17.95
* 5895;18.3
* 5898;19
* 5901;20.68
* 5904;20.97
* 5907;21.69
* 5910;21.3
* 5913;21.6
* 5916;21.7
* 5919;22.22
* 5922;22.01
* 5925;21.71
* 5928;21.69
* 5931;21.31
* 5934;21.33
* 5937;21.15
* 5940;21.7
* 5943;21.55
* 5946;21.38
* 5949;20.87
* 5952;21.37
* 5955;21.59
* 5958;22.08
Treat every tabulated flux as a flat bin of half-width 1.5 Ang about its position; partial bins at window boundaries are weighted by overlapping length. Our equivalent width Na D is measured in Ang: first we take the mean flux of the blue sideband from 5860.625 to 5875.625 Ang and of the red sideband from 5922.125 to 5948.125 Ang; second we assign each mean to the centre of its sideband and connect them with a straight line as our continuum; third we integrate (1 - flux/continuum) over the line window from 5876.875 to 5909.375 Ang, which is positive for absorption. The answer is 2.58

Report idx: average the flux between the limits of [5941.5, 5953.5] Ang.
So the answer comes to 21.3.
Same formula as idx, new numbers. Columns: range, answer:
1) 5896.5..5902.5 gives 19.8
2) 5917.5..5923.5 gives 22.1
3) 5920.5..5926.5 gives 21.9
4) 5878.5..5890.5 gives 19.7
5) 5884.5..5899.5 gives 18.4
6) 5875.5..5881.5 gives 21.5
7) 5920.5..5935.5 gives 21.6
